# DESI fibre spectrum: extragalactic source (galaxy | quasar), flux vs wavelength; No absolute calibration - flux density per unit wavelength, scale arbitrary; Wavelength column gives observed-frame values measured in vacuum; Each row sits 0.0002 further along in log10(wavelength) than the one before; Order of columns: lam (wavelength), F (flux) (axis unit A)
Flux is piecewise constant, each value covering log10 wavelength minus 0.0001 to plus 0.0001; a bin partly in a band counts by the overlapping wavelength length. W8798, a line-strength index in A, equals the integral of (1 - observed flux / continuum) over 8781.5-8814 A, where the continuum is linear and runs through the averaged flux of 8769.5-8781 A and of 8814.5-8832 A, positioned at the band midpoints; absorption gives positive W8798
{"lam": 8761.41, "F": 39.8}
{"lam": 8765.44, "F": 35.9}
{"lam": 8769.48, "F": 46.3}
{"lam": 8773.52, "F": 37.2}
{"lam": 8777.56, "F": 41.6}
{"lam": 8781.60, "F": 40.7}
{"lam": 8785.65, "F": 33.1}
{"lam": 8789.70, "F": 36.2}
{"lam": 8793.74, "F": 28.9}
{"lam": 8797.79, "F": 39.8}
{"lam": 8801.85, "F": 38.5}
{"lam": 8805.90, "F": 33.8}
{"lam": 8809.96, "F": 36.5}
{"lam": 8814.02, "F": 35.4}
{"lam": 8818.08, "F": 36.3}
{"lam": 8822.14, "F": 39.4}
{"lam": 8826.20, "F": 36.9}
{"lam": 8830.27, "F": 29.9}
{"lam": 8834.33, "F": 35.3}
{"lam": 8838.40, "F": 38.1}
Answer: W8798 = 2.3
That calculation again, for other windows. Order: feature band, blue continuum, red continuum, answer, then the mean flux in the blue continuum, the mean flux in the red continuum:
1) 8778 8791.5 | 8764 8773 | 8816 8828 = 0.87 A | 40.8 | 37.6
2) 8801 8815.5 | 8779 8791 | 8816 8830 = 0.33 A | 36.9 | 36.6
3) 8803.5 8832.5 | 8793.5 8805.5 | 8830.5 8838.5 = 0.11 A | 36.5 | 34.9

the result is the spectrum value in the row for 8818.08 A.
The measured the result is 36.3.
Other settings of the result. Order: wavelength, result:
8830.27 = 29.9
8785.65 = 33.1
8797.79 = 39.8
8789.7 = 36.2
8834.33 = 35.3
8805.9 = 33.8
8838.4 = 38.1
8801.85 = 38.5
